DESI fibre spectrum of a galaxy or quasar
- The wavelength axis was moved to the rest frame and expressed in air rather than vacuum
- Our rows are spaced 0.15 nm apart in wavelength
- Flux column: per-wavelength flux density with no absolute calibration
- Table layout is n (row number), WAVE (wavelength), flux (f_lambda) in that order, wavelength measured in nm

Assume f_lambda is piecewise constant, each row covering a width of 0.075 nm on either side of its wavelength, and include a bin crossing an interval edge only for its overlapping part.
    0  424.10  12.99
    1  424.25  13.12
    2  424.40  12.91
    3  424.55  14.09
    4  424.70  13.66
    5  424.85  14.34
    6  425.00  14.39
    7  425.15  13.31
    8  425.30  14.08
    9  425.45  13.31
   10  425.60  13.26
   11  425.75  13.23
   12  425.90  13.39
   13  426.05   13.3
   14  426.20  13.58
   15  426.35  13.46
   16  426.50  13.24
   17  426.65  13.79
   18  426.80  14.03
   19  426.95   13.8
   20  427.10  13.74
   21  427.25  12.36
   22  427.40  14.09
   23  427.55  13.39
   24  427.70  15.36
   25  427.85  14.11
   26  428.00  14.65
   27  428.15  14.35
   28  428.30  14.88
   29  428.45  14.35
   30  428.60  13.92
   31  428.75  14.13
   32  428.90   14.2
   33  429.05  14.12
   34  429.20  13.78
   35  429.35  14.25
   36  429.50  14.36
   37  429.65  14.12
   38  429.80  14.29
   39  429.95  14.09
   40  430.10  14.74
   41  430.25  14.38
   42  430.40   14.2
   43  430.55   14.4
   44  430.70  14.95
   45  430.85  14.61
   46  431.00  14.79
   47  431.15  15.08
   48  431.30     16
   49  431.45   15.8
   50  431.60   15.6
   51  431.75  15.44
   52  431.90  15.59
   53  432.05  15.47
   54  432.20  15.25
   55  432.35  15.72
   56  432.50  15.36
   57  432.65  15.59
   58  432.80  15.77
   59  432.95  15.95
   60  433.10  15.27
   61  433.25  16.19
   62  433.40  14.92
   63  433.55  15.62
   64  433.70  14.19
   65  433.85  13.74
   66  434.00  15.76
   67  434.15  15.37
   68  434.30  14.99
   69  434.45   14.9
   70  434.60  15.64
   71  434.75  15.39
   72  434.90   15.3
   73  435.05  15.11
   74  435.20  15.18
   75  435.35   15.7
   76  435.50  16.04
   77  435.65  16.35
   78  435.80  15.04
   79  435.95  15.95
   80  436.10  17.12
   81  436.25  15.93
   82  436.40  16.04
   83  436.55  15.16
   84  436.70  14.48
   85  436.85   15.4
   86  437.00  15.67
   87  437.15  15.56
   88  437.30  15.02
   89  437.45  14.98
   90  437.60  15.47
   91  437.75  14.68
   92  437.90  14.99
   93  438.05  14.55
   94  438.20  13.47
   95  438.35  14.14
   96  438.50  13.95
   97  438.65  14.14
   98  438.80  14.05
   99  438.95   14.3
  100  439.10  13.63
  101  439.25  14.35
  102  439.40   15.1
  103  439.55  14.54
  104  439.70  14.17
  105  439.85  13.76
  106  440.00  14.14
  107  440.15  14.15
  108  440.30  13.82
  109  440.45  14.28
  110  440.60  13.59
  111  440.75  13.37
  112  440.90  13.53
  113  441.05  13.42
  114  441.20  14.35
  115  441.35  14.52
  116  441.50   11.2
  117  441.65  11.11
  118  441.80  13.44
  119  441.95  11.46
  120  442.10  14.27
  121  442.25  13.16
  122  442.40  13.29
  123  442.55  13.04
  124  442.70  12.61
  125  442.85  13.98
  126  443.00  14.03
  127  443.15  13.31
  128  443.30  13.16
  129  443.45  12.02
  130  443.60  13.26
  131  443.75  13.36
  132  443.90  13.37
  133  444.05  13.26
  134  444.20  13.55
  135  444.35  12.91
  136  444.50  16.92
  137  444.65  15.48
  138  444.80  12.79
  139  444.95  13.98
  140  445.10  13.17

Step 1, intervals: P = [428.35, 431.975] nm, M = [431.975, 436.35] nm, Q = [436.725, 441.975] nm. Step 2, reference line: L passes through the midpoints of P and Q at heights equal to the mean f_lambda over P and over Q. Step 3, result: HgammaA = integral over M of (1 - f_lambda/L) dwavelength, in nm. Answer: -0.33 nm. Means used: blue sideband 14.6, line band 15.5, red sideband 14.1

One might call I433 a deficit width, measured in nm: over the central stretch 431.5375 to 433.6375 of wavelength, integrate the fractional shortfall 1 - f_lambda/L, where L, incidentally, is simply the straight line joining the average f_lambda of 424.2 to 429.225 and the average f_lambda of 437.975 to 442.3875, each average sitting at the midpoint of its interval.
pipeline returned -0.270 nm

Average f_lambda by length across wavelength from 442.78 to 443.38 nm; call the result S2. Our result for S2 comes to 13.6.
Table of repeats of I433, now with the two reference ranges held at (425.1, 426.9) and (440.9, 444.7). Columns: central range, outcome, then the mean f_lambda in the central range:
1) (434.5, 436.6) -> -0.36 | 15.7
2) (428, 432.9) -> -0.49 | 14.8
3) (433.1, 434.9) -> -0.23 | 15.2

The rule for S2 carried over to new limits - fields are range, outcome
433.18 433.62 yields 15.6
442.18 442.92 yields 13.2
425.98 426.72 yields 13.5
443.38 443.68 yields 12.7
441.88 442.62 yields 13.1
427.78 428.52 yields 14.5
